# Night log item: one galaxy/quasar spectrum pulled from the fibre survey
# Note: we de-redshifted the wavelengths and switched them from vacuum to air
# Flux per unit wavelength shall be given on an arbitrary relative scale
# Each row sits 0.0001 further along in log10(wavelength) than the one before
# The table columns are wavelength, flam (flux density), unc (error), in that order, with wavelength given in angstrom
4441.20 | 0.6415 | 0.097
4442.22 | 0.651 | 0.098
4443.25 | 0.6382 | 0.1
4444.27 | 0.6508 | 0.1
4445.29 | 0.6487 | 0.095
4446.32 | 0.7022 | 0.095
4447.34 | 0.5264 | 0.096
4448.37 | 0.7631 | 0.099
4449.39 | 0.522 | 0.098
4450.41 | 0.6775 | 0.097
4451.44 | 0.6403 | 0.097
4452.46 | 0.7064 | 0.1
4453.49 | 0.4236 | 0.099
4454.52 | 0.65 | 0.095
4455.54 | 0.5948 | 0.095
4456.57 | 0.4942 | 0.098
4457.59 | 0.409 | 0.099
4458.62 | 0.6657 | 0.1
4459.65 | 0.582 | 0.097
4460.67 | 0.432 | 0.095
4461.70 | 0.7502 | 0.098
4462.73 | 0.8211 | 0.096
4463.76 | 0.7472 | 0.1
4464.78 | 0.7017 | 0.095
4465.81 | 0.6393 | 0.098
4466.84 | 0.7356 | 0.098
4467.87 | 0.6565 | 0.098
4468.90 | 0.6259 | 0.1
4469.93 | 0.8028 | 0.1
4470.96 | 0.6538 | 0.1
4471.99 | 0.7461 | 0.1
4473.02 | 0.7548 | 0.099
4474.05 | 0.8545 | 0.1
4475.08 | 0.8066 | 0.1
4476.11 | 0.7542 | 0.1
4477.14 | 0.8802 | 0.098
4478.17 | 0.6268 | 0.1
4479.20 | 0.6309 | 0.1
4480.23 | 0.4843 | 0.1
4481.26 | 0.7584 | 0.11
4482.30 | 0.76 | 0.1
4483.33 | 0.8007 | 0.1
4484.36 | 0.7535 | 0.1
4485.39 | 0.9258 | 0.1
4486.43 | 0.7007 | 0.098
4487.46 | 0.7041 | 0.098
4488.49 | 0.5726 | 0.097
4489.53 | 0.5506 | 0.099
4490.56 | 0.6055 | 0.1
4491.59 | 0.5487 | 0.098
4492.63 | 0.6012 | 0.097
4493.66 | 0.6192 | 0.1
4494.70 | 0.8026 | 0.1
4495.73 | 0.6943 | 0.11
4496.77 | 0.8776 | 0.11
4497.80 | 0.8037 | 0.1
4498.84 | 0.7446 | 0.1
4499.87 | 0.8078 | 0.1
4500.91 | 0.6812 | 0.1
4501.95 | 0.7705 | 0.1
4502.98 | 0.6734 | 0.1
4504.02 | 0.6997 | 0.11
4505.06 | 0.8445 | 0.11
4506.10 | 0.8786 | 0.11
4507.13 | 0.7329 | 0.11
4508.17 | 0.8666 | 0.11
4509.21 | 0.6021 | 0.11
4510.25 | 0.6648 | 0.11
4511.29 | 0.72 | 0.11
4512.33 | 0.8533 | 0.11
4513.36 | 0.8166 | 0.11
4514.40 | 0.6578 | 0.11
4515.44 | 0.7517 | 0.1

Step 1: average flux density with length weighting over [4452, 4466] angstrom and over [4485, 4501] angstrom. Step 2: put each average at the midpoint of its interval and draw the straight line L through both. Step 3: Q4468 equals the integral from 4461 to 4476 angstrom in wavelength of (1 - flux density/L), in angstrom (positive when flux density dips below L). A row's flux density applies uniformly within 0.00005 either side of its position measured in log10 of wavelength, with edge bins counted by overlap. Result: -2.2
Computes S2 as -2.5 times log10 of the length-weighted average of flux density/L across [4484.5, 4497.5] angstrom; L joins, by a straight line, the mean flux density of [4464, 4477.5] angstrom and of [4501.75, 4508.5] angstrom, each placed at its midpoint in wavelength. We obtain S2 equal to 0.11 mag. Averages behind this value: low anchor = 0.738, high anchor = 0.779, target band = 0.688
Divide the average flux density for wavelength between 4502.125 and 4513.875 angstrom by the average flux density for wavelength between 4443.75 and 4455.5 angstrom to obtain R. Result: 1.21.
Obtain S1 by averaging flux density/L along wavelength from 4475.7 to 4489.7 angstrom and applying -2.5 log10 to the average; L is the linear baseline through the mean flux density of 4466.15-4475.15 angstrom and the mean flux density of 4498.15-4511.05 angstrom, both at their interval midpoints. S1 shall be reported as 0.04 mag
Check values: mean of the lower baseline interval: 0.732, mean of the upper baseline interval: 0.747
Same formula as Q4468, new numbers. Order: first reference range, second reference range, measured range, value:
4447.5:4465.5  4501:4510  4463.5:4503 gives -1.4 angstrom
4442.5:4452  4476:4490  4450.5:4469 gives 1.0 angstrom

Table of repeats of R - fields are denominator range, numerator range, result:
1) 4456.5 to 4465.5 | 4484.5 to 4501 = 1.12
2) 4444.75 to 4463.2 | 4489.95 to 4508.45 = 1.20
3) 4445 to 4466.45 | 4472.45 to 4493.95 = 1.12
